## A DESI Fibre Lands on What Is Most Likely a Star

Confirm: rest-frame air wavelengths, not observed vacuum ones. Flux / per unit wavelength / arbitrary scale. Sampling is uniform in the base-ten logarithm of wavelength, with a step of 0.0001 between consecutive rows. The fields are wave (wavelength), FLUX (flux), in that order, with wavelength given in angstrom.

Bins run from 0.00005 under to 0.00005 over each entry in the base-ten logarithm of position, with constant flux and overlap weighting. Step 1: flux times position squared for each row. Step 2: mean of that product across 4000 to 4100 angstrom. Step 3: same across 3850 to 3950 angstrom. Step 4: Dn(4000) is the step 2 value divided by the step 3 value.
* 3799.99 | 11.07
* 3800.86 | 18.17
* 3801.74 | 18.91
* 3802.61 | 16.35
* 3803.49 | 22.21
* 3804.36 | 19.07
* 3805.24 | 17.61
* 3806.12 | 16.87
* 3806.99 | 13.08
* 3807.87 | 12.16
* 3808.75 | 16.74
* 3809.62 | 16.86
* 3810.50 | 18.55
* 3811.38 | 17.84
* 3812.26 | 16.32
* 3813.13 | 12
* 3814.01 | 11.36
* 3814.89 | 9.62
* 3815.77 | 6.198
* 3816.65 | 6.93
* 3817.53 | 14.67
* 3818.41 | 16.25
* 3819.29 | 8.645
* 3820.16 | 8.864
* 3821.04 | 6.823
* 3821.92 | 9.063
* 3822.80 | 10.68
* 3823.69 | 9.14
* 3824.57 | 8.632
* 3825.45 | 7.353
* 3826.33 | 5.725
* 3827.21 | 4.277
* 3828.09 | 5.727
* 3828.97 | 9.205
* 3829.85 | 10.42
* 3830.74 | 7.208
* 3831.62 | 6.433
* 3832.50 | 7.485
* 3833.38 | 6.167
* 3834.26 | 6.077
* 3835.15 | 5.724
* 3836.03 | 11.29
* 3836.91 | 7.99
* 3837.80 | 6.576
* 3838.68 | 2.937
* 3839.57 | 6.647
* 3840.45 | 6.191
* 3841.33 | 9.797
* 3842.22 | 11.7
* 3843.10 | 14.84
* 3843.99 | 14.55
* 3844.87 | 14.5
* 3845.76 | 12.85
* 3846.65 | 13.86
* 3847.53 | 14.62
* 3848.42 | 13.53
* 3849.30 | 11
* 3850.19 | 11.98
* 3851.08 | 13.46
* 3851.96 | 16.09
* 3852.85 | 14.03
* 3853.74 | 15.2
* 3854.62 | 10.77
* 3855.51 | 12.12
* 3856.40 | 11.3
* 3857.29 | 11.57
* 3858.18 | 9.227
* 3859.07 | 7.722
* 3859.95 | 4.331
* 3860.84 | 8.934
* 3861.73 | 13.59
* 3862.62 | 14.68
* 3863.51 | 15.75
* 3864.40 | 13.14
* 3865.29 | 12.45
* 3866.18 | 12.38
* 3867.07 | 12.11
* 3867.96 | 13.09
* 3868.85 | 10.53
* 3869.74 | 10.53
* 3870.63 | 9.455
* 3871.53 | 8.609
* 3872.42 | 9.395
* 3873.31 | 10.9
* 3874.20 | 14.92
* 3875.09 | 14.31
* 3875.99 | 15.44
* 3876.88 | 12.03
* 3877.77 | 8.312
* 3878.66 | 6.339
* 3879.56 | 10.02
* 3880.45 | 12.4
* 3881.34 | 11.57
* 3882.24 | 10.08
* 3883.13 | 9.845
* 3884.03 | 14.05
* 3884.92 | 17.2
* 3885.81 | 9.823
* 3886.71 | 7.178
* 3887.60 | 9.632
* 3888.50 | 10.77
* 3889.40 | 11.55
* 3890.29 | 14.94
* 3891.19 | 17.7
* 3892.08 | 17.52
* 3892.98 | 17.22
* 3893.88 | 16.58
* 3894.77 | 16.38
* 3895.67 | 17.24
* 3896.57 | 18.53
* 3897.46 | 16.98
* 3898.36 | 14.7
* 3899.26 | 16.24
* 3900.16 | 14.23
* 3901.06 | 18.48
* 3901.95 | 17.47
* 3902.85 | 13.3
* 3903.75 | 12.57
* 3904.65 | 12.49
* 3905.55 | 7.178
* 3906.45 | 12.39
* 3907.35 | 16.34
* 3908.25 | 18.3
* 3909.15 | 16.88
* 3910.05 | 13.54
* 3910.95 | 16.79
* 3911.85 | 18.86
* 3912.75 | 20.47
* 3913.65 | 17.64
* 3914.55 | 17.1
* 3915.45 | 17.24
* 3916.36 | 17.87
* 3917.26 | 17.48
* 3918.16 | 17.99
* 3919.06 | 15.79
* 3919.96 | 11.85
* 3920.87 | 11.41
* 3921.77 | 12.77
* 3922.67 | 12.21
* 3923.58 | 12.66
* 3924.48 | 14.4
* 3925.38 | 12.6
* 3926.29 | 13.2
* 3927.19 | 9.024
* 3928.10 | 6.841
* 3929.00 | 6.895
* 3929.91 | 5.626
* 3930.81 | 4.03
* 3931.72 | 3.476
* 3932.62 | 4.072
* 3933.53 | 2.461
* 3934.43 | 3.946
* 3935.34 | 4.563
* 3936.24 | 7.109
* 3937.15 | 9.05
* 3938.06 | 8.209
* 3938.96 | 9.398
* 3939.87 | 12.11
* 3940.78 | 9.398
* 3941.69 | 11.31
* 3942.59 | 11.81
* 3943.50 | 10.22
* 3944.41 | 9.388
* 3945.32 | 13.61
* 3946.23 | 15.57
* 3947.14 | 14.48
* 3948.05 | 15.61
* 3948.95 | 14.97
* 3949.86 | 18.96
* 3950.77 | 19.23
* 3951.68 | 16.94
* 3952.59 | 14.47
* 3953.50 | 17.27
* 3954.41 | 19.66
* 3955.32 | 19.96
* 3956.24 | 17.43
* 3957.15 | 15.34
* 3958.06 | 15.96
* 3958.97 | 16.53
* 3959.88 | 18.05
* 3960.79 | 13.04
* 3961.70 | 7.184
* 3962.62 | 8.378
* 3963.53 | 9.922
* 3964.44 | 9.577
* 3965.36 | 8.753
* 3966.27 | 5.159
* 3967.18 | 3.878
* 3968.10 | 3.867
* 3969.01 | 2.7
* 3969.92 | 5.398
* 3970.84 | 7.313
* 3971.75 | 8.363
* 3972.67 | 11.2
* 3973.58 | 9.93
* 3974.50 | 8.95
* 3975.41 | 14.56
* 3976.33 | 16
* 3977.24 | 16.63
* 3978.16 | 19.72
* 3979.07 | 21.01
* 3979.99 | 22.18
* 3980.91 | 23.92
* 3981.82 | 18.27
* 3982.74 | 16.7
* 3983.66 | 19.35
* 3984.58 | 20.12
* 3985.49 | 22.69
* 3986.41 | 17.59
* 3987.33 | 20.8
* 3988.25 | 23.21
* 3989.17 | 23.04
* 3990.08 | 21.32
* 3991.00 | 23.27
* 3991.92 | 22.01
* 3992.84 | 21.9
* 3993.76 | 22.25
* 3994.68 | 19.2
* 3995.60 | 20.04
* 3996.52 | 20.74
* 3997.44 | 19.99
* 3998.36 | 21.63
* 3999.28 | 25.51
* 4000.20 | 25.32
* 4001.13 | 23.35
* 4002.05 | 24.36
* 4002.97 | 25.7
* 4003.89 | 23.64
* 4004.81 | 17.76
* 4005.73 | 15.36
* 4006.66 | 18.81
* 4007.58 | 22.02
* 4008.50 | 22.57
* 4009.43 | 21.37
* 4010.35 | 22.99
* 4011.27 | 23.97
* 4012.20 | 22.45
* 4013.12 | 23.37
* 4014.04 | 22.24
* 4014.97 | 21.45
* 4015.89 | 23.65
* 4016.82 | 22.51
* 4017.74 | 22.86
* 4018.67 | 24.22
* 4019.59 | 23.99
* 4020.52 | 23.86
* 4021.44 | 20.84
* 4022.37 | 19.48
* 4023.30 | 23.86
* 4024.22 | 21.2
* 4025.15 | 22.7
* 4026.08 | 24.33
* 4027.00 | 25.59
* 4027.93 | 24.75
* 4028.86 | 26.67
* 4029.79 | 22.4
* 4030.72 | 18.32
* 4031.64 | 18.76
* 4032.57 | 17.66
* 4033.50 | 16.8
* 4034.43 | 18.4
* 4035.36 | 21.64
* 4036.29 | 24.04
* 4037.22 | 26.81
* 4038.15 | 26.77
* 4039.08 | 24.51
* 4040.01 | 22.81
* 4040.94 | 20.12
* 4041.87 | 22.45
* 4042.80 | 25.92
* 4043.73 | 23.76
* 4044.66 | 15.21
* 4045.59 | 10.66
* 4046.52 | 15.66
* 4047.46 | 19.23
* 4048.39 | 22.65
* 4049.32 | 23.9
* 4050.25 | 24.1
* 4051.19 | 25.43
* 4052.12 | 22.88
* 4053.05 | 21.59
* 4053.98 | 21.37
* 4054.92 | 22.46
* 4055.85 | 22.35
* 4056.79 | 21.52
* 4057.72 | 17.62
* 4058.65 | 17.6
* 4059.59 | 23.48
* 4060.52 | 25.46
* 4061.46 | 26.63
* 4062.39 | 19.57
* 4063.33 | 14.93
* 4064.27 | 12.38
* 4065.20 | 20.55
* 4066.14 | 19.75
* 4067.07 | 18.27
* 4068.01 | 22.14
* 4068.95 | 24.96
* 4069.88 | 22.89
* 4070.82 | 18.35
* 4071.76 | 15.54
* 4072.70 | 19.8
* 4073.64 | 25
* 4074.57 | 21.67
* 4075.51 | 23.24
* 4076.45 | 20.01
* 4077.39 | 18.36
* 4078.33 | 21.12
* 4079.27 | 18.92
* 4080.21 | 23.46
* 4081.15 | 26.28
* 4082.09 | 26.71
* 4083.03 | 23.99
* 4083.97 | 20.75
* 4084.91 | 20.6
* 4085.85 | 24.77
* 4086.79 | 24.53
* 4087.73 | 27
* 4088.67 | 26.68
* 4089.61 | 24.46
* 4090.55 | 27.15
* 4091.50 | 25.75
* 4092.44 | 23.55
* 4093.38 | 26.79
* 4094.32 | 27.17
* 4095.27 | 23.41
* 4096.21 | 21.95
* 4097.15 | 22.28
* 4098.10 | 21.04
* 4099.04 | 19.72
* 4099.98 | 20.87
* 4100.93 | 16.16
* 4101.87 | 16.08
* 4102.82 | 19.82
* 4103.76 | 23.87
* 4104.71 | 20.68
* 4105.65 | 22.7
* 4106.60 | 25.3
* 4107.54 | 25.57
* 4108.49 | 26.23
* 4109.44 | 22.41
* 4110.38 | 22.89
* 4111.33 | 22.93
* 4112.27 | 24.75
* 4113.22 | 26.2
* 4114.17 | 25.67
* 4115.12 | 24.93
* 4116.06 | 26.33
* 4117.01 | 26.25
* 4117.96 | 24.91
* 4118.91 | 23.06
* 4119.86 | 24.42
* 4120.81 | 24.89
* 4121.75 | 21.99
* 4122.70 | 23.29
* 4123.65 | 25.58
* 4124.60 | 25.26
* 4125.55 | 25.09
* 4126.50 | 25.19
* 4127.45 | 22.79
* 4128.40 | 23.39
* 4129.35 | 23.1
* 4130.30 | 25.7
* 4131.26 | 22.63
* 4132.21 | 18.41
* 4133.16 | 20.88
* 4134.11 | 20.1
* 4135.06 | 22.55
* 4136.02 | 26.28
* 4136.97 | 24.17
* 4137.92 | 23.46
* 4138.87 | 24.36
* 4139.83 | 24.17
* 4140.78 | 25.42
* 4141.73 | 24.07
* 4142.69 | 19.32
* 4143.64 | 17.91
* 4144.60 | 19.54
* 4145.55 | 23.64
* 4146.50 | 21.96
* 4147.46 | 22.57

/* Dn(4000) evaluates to 1.9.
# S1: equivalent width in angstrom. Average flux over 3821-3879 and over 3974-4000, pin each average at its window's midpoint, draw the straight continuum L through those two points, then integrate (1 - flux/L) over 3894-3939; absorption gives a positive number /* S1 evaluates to 6.2 angstrom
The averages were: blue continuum 10.4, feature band 12.8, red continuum 20.1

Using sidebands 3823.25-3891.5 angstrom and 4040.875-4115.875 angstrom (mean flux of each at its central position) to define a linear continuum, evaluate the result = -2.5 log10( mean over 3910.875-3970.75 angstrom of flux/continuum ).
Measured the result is 0.24 mag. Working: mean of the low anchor 10.7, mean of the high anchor 22.1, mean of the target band 11.9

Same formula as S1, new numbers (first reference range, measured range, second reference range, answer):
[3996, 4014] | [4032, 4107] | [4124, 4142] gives 3.5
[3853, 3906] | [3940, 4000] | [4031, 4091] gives 5.5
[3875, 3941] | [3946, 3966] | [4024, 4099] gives 0.9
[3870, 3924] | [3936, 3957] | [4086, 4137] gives 3.1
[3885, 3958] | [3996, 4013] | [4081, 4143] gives -4.1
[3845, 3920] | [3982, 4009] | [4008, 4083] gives -3.1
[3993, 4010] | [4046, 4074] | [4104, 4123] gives 2.6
